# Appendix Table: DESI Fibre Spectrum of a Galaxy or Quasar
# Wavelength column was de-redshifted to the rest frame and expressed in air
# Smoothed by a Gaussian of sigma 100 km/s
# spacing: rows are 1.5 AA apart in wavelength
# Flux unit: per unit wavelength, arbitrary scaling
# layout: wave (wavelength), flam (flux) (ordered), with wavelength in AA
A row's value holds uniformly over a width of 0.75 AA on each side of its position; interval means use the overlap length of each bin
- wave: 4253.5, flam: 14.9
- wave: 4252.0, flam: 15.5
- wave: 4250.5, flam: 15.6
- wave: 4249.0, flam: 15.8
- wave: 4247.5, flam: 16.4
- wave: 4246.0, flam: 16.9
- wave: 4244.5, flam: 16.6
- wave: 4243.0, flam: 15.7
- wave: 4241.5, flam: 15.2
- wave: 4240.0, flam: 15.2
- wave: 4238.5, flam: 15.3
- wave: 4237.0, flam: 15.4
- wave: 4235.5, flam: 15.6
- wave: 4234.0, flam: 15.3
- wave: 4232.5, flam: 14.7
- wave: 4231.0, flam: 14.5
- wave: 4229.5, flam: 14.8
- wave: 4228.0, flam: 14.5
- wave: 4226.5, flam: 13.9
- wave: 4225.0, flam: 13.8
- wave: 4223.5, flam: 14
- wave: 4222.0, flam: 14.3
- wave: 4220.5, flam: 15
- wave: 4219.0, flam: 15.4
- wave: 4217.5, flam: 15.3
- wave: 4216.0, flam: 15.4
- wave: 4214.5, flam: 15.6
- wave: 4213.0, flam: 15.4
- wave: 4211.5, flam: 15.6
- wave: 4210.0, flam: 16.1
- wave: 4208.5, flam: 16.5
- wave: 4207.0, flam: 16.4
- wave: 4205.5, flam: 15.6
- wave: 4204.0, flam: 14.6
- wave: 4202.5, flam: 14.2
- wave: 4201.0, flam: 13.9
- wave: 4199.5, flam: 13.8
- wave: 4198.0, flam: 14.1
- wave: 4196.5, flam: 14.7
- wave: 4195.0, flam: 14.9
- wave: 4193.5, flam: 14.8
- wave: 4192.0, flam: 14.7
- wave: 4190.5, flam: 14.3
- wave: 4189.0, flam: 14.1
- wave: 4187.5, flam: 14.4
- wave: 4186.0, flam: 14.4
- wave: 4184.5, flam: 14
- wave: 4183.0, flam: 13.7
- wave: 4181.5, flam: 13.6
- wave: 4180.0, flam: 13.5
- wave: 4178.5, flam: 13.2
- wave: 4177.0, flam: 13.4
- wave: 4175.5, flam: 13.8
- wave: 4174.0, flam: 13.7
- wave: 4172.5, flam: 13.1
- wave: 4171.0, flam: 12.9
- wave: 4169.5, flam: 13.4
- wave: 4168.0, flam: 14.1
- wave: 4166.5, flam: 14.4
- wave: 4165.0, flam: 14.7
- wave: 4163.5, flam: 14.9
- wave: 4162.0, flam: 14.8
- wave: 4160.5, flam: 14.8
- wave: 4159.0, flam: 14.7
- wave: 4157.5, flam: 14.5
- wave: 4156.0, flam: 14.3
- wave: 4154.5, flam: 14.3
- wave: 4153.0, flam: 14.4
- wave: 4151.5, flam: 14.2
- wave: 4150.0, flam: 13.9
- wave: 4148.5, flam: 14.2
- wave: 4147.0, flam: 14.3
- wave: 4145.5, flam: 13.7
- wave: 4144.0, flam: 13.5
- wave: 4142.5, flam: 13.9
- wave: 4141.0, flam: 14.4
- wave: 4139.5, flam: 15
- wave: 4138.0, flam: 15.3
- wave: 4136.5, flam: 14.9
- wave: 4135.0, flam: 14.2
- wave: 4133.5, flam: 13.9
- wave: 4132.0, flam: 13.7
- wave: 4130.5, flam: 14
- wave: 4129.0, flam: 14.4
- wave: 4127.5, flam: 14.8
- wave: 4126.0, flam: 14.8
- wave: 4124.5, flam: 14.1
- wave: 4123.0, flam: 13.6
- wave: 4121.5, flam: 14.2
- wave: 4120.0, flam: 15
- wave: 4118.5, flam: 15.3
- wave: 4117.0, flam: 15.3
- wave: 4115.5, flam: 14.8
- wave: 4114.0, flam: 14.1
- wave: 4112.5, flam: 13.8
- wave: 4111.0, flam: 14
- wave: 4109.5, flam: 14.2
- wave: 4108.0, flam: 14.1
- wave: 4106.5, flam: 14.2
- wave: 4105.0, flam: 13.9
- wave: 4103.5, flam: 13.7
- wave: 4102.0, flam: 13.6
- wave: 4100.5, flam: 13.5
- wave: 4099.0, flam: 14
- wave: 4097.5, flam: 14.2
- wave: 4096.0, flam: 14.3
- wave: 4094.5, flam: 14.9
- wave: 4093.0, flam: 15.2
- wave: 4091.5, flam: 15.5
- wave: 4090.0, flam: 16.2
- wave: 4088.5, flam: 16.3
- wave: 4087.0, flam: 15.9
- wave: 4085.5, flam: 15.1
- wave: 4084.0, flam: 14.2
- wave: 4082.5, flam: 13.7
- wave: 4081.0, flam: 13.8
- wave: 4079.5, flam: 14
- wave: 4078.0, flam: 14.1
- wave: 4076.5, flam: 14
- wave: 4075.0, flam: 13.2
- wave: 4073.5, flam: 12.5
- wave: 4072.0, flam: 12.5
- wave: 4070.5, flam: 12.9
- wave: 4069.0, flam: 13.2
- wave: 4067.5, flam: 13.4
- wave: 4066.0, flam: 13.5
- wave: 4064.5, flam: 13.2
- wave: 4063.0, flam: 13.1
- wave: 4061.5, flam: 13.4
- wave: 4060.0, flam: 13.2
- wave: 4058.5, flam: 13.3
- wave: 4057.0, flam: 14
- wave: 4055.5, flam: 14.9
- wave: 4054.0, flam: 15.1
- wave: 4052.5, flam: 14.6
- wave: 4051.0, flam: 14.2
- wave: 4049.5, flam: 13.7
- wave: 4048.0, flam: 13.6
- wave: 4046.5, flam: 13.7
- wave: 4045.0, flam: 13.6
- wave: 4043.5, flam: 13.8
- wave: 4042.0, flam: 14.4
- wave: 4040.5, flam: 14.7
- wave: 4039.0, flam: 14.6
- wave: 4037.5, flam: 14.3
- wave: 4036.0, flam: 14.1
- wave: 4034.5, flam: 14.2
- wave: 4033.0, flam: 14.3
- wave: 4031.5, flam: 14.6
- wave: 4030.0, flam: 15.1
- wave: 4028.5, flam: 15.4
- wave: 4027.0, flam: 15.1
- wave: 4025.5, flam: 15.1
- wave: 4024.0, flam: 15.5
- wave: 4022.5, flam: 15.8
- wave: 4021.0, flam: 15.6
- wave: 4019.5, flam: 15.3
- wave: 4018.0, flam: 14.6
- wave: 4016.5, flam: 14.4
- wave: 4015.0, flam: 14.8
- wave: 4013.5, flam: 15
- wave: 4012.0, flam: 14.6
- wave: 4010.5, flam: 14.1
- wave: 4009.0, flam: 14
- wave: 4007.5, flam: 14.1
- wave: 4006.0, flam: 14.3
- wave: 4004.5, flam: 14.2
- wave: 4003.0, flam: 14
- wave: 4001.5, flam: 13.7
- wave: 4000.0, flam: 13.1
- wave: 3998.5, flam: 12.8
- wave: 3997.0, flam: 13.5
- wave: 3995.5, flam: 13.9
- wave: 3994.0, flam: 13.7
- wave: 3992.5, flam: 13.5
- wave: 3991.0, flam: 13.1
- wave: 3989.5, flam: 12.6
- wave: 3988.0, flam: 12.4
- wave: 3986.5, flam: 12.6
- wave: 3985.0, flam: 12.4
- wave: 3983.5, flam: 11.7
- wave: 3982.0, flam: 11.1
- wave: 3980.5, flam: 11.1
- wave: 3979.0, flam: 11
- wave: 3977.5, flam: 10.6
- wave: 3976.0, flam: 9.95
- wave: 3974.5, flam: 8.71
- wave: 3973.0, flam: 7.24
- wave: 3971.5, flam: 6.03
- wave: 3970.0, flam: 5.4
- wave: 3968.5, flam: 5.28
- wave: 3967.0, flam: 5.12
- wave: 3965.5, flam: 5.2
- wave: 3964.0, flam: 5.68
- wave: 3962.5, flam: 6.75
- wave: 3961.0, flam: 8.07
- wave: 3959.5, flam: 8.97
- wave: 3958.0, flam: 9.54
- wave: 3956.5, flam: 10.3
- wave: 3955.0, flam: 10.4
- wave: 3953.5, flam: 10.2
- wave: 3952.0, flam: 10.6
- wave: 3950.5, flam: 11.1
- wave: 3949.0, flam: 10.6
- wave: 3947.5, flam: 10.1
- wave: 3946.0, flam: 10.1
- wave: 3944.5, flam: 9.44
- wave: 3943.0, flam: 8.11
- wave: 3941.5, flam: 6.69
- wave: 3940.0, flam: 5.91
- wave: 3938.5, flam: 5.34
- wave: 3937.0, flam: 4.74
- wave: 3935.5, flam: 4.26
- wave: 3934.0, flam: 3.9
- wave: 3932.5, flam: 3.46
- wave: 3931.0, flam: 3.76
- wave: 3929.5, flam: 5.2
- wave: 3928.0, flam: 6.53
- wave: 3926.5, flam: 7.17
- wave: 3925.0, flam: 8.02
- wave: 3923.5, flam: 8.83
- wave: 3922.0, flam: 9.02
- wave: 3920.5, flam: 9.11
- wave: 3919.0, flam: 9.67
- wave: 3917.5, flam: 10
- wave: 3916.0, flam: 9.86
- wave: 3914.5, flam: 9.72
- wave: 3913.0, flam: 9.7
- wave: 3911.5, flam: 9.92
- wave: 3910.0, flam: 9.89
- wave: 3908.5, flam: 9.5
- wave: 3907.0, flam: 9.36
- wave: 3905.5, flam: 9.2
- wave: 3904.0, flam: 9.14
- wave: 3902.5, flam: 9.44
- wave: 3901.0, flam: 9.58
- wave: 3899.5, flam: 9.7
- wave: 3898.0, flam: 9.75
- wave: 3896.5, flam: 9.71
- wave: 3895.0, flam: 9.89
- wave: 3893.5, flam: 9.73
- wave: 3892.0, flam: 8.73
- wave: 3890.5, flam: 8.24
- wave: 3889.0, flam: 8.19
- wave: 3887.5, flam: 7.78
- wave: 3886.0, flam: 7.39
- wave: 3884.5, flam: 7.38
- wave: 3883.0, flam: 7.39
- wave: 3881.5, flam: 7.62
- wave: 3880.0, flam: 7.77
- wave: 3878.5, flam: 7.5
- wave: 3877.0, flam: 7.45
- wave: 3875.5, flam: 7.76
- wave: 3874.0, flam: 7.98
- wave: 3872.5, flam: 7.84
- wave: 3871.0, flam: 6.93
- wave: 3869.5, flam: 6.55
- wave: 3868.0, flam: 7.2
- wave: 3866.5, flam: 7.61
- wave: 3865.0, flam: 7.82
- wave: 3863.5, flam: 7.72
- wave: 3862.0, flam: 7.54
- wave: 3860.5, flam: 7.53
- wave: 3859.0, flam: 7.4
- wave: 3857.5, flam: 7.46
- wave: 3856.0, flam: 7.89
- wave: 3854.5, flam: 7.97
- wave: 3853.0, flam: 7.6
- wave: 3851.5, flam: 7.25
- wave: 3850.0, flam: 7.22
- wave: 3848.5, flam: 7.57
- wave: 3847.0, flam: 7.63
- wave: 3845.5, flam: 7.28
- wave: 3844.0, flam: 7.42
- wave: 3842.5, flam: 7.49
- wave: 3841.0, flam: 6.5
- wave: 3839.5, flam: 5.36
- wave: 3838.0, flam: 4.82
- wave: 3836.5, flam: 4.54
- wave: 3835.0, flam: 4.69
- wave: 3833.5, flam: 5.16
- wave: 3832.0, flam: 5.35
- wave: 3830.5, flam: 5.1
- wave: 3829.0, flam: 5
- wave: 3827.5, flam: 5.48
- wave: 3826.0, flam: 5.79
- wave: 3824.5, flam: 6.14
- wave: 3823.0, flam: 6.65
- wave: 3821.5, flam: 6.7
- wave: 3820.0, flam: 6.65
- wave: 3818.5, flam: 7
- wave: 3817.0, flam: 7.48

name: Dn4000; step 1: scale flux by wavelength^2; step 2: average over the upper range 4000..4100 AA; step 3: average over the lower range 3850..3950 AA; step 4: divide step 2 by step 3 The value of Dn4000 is 1.93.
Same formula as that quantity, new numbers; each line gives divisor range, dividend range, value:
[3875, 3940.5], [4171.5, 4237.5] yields 2.11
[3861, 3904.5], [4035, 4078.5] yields 1.84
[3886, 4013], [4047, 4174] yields 1.60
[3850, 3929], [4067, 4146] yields 1.90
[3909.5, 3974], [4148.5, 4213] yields 2.08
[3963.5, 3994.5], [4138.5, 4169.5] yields 1.60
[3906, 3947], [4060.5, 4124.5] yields 2.00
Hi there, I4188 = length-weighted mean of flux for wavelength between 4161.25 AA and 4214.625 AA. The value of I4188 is 14.4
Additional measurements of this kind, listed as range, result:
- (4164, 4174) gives 13.8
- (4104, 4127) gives 14.4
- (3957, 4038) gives 12.2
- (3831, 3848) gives 6.03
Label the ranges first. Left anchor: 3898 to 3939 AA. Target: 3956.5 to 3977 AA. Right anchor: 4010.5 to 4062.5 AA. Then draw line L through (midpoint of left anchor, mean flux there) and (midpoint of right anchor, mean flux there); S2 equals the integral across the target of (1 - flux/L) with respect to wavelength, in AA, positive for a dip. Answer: 6.53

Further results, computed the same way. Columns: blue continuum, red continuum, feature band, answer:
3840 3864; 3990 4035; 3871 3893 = 2.4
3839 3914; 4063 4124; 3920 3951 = 8.3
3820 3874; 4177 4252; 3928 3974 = 9.1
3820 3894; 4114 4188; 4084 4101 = -3.0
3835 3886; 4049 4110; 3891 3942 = 4.4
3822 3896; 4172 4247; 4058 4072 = -1.9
